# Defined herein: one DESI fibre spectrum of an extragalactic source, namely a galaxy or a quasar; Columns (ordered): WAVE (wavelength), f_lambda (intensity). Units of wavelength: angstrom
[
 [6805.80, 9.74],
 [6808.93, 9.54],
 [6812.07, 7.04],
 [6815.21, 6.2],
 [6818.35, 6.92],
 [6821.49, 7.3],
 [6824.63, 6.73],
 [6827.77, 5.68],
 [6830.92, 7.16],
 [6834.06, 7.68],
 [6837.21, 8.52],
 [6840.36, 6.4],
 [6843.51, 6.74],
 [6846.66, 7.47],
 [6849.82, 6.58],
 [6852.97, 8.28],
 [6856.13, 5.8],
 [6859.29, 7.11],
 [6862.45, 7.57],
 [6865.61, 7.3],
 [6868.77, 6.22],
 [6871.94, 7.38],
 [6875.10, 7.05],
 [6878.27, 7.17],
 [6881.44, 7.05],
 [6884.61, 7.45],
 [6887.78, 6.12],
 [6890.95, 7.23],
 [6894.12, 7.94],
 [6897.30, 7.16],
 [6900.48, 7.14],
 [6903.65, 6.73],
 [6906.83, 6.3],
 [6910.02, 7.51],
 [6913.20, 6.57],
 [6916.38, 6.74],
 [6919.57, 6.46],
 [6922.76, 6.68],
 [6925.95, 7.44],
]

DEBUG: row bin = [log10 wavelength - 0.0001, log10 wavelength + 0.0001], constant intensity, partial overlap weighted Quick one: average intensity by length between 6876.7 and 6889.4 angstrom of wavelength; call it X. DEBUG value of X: 6.95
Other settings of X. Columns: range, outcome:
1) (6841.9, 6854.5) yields 7.26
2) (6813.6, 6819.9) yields 6.56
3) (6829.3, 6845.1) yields 7.3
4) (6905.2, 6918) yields 6.78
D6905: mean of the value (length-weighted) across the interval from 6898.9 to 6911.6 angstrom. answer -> 6.92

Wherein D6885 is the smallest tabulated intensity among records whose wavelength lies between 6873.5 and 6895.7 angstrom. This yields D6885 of 6.12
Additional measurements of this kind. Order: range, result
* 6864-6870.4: 6.22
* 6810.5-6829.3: 5.68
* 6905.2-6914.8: 6.3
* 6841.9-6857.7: 5.8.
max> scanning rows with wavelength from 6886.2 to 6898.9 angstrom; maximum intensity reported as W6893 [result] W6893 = 7.94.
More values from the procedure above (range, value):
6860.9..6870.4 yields 7.57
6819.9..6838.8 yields 8.52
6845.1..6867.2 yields 8.28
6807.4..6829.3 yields 9.54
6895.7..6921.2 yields 7.51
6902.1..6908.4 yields 6.73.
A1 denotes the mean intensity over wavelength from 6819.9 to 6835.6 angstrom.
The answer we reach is 6.91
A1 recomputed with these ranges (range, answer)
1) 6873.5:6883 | 7.09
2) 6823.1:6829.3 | 6.21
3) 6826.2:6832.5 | 6.43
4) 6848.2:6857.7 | 6.89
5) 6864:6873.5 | 6.97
